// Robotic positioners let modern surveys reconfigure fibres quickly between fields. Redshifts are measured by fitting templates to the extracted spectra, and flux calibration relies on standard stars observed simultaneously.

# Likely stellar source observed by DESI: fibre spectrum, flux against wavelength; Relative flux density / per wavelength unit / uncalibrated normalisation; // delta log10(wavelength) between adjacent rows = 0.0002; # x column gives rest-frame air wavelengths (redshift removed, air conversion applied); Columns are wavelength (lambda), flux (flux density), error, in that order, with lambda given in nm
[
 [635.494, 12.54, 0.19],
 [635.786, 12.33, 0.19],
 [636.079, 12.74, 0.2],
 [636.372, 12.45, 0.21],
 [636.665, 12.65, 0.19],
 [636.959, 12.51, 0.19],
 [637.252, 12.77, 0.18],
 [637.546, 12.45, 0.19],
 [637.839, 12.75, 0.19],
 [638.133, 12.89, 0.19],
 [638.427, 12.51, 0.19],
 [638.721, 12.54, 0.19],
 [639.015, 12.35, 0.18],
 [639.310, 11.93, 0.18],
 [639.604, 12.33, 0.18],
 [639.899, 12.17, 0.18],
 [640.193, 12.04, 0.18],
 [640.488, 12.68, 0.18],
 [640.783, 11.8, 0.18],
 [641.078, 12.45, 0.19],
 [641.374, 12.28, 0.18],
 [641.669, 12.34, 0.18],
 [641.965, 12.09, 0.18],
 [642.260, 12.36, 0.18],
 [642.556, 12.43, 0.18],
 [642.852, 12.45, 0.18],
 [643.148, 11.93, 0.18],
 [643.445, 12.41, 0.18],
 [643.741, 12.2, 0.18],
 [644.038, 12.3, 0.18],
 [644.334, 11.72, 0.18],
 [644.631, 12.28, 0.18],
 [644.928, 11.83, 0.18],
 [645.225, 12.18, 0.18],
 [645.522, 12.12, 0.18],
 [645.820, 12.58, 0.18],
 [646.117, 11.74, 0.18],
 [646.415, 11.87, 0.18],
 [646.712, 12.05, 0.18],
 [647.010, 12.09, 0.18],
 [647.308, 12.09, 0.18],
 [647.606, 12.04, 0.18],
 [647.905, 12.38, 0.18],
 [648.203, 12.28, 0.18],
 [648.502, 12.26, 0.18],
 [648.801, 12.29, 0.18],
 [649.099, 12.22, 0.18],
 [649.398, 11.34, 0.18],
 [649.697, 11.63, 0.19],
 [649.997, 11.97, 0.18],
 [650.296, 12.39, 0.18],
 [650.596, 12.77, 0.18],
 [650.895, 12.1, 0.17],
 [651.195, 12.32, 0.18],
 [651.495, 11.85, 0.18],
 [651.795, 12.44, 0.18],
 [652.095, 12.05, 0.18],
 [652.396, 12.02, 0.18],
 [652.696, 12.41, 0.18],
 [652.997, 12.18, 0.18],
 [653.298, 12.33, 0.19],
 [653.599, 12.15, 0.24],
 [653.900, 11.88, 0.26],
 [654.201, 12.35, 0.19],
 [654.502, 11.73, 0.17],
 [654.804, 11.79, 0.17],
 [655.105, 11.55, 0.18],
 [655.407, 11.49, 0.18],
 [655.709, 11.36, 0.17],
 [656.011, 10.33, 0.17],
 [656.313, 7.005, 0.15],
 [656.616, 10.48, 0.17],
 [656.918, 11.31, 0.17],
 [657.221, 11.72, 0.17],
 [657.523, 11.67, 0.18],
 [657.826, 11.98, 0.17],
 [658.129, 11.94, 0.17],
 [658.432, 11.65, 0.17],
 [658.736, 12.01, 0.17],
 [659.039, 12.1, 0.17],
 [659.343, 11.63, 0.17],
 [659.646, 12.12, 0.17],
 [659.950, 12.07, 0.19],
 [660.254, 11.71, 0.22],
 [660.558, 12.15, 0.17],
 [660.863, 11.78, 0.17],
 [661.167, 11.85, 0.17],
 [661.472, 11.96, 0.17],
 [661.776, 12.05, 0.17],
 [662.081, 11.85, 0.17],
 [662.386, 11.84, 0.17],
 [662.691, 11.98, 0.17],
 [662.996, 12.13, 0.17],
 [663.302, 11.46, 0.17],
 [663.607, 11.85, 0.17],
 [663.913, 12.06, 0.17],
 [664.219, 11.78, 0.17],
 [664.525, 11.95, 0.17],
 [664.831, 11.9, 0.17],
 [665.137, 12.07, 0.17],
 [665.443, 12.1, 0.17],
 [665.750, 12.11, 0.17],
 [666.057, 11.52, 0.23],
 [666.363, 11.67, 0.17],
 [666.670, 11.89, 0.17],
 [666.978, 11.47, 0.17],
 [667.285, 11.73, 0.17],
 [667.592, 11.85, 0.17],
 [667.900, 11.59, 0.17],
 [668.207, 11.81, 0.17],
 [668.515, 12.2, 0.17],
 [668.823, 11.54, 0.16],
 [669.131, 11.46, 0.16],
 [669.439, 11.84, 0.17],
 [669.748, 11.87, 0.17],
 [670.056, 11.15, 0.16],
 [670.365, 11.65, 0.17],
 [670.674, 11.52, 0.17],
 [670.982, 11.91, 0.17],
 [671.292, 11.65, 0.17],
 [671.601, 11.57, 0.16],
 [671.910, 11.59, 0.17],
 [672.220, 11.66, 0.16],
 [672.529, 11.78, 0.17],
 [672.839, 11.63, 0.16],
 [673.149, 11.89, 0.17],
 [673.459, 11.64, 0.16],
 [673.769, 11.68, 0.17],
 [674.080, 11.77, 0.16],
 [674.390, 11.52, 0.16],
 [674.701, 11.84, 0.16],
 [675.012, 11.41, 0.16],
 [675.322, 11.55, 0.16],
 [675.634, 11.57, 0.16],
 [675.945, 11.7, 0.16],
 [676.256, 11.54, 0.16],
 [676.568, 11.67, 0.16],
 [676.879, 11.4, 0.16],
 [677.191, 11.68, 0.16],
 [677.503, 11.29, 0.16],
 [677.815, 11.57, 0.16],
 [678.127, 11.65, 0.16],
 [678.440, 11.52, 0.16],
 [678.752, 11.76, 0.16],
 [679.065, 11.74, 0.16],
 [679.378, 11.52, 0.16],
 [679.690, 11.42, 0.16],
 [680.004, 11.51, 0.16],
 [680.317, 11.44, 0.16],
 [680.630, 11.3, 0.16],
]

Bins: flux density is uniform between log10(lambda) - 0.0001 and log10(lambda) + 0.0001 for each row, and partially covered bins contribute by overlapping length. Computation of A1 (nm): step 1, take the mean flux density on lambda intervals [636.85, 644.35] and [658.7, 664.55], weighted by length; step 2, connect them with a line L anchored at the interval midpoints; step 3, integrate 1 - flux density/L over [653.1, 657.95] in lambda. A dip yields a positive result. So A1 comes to 0.29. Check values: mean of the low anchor 12.3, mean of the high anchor 11.9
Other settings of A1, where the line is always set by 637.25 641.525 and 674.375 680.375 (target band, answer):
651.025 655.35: 0.009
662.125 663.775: 0.003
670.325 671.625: 0.004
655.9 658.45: 0.240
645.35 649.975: 0.054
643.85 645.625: 0.028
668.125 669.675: -0.003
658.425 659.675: 0.005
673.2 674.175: -0.006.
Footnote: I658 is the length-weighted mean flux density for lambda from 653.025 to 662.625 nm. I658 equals 11.6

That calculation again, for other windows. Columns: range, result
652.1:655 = 12.1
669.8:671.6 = 11.6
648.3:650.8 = 12.1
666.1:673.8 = 11.7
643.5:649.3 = 12.1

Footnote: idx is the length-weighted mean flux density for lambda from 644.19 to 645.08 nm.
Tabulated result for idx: 11.9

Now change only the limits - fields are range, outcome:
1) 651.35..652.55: 12.1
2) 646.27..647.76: 12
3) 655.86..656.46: 8.68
